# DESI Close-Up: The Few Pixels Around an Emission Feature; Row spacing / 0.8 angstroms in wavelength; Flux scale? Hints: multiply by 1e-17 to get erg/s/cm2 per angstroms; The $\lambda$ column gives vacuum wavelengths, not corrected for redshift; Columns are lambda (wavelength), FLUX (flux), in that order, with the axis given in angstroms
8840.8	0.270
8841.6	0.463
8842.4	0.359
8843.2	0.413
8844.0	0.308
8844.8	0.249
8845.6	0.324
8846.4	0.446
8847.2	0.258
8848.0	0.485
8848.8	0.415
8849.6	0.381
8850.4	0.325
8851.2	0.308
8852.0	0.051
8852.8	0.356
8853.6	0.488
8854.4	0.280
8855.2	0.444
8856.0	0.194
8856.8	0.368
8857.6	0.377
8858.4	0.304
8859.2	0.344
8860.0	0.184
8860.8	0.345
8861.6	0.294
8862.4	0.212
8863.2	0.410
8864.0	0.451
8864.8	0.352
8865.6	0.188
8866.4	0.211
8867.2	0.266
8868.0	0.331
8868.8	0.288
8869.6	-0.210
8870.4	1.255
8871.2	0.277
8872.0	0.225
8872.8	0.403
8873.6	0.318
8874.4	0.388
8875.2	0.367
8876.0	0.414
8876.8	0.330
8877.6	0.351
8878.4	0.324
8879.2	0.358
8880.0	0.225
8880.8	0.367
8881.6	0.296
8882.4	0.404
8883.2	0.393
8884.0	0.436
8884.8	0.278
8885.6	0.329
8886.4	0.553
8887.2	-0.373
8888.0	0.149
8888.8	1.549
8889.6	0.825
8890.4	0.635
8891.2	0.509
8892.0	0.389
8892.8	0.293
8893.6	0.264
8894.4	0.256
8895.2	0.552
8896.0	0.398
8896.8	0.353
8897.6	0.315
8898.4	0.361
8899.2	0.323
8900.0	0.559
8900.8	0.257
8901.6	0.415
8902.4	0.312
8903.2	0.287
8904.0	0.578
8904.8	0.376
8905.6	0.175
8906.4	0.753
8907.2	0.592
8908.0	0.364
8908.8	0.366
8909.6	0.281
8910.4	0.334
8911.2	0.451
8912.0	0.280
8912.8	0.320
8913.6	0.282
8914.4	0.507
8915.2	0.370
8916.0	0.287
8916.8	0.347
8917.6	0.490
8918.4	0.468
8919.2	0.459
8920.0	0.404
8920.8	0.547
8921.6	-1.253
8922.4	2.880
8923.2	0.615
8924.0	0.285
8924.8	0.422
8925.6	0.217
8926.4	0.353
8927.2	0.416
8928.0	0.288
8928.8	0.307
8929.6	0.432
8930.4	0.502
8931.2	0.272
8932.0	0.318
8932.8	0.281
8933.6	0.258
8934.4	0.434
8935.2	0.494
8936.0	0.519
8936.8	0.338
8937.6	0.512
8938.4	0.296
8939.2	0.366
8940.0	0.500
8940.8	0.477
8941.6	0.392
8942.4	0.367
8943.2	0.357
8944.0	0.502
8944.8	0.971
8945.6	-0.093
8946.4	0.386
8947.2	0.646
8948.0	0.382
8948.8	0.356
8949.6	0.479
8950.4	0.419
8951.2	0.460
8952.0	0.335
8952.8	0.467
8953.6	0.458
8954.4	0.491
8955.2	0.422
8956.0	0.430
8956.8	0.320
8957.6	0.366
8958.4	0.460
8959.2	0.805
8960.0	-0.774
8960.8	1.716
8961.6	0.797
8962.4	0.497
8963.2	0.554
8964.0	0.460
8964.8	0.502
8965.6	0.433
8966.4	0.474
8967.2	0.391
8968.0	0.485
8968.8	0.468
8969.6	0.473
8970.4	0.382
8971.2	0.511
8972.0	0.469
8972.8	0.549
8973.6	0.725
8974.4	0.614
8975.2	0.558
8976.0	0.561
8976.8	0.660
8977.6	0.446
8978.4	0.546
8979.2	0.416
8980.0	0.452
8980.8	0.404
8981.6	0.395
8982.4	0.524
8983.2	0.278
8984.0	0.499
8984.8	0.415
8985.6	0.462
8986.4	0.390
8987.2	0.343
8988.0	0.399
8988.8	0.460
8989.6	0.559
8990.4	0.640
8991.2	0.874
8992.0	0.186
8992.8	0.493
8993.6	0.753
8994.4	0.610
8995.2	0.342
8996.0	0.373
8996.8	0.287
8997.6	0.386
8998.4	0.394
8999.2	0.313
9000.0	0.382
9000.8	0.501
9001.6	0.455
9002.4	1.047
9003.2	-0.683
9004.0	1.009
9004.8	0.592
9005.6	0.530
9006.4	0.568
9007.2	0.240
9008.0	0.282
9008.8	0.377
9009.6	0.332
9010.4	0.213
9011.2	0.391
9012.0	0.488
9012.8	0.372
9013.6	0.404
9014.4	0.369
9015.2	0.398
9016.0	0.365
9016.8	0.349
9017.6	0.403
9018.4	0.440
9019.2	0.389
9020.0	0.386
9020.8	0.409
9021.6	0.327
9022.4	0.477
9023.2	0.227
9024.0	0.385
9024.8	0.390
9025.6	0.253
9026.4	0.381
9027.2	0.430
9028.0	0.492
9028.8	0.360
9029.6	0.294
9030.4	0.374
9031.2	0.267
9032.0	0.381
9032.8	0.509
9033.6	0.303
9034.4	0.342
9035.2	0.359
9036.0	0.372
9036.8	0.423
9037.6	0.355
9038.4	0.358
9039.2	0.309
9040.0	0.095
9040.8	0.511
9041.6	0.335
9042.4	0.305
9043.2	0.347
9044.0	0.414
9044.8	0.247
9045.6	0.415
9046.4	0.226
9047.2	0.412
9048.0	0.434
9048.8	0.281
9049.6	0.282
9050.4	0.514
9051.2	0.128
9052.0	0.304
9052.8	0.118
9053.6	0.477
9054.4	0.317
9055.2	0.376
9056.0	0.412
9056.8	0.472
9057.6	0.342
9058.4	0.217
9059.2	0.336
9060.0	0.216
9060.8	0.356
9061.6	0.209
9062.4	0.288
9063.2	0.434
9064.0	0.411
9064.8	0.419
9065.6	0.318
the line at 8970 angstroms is C III] 1909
